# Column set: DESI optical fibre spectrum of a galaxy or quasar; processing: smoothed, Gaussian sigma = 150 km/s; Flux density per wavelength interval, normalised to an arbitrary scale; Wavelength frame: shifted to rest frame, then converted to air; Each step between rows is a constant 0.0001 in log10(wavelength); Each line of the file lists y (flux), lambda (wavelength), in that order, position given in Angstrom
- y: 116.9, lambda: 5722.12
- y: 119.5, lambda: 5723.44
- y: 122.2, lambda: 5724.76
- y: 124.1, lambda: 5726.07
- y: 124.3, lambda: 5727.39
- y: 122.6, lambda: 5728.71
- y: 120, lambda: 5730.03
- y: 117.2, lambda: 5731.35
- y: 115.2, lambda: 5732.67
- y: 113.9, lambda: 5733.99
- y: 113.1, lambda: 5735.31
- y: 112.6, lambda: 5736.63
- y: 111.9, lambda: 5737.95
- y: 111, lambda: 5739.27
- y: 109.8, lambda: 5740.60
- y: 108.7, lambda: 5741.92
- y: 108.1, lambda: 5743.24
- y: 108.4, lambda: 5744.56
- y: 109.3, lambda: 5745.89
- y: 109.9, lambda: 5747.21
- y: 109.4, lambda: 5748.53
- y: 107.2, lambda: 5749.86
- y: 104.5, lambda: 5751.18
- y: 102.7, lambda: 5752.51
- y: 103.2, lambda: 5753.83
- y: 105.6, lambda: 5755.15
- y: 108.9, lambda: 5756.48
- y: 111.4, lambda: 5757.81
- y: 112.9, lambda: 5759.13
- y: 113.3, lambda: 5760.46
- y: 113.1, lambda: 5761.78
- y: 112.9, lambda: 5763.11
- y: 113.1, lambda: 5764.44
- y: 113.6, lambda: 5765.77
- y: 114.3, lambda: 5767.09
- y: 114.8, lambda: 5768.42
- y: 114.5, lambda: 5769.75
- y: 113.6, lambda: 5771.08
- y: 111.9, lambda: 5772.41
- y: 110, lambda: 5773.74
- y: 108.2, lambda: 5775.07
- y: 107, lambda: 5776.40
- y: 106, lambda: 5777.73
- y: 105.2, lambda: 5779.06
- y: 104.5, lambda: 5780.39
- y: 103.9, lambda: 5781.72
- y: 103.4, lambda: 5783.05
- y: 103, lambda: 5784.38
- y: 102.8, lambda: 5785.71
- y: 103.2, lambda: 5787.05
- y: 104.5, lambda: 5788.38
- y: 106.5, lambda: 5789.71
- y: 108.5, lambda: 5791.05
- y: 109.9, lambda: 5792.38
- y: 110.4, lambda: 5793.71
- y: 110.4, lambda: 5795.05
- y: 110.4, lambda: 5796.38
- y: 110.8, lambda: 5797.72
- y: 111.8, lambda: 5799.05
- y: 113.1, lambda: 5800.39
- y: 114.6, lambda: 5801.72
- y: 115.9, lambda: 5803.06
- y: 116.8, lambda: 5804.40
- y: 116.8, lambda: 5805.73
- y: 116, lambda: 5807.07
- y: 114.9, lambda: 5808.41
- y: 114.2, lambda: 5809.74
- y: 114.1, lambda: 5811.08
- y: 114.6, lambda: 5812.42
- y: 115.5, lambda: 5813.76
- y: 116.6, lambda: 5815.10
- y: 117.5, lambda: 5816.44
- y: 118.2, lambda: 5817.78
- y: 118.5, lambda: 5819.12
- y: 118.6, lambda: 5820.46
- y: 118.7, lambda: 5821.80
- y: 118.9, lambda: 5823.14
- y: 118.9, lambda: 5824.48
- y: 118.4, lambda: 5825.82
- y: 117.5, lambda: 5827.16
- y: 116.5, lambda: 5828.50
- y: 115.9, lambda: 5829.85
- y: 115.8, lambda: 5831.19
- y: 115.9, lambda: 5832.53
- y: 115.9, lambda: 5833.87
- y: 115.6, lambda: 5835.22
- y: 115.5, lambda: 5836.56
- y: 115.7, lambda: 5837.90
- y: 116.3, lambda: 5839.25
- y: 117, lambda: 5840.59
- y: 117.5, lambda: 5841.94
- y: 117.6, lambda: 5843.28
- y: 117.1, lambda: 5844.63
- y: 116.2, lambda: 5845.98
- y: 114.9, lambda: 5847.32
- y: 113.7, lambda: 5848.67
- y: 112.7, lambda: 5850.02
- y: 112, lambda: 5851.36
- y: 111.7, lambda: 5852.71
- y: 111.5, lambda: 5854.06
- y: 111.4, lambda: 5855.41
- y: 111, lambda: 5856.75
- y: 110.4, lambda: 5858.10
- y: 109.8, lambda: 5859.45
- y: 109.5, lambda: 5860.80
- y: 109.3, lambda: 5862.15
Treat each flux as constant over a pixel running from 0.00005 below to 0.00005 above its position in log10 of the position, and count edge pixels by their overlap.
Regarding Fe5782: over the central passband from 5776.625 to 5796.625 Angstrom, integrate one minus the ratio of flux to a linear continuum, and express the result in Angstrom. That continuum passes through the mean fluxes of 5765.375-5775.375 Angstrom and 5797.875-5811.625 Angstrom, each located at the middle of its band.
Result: 1.3 Angstrom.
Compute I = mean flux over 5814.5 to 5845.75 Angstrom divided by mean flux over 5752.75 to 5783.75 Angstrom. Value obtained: 1.1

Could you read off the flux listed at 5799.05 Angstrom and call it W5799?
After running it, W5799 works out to 111.8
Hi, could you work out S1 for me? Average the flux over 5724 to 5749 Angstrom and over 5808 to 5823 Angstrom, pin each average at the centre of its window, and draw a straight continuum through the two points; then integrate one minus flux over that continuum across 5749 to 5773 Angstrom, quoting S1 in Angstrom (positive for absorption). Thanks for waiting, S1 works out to 0.9 Angstrom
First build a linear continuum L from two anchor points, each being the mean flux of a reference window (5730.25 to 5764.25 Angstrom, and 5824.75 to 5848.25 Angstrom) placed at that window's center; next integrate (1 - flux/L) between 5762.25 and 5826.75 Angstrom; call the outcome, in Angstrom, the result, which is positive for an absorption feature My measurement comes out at 0.8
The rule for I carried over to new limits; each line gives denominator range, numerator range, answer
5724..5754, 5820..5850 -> 1.03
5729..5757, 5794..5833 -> 1.05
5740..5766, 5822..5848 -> 1.07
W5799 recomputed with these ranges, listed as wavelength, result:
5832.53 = 115.9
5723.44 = 119.5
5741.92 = 108.7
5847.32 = 114.9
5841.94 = 117.5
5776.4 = 107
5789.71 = 106.5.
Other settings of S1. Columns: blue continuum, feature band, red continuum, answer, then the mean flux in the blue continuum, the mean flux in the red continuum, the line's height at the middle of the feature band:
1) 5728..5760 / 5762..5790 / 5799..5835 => 1.15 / 111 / 116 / 113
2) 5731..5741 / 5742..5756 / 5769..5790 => 0.53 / 113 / 107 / 111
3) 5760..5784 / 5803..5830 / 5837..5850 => -0.73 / 110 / 116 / 114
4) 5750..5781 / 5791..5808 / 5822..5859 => -0.10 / 110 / 115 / 112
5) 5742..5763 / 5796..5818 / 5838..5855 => -0.51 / 109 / 115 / 112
